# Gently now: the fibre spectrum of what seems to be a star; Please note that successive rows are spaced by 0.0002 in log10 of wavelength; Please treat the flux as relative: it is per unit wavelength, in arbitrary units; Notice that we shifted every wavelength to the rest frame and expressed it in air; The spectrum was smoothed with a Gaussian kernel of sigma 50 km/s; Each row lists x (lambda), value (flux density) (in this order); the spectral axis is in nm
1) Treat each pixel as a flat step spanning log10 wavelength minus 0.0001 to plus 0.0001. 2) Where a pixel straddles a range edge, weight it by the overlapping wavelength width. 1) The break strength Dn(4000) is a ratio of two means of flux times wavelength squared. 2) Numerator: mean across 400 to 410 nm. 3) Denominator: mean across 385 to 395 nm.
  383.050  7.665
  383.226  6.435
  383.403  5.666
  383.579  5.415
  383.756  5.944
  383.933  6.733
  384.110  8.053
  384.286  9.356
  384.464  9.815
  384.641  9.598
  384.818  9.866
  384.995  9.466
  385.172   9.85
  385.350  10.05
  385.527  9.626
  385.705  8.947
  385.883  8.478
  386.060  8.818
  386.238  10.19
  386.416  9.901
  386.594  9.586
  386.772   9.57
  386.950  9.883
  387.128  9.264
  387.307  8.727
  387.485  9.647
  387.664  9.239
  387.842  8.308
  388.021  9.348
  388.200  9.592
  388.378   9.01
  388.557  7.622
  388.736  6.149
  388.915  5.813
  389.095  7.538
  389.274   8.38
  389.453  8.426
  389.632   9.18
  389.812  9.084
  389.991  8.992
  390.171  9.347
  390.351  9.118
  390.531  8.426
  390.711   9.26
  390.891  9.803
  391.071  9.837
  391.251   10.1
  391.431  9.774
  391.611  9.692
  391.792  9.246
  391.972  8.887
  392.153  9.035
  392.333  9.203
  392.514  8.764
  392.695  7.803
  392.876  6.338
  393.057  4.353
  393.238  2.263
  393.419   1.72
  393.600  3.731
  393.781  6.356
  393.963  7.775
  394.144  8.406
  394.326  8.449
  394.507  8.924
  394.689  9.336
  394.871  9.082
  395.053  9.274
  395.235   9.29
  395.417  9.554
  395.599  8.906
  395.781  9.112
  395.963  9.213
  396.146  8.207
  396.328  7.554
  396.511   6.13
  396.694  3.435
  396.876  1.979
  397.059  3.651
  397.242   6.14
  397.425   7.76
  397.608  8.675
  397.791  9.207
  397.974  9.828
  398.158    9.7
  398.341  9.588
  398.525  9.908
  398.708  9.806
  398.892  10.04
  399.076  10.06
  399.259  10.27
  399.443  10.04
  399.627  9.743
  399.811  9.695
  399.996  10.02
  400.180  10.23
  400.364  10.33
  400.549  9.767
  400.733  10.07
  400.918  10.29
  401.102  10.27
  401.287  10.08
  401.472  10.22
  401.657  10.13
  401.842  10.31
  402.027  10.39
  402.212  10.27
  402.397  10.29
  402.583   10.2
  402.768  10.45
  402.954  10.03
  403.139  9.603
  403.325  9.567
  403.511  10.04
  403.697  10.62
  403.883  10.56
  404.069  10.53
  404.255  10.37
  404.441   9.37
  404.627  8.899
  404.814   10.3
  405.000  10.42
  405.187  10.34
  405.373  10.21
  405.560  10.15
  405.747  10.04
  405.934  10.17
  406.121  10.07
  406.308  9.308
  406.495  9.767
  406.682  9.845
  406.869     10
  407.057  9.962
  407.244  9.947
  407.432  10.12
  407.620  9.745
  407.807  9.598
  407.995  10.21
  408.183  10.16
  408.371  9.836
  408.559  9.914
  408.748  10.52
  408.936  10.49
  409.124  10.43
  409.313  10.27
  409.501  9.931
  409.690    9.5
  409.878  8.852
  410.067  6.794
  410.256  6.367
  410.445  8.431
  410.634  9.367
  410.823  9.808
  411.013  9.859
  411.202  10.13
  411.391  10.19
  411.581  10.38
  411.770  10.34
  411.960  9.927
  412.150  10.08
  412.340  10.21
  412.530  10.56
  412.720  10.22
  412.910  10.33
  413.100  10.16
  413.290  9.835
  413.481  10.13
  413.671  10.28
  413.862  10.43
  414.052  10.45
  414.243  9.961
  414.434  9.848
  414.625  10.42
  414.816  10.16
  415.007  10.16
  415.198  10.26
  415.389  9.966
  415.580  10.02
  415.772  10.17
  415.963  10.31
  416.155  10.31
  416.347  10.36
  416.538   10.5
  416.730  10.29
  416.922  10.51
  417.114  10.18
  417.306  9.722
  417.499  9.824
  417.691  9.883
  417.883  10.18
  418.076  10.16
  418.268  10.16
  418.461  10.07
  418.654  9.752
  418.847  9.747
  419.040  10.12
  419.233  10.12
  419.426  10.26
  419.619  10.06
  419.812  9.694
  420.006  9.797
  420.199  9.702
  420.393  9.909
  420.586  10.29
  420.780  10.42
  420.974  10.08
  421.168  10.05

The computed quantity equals 1.28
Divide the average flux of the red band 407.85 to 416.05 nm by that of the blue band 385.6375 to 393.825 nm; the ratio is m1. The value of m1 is 1.19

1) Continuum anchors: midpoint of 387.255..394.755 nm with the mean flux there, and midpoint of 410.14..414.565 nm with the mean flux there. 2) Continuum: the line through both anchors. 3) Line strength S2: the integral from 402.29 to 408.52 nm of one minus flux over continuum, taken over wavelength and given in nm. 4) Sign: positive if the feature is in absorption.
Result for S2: -0.49 nm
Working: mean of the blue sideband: 8.11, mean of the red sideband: 9.87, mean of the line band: 10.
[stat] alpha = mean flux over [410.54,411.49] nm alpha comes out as 9.87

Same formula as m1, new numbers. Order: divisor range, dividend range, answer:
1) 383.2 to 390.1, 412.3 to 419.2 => 1.18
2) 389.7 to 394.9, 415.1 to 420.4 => 1.26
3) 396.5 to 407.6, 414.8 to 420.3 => 1.06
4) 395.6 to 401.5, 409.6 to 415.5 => 1.12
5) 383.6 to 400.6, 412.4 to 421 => 1.19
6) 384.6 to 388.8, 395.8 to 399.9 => 0.89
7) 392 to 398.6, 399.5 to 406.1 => 1.35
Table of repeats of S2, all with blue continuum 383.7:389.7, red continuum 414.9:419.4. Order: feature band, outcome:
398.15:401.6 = -0.23 nm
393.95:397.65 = 0.63 nm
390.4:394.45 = 0.61 nm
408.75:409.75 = -0.04 nm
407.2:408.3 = -0.03 nm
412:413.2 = -0.04 nm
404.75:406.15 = -0.09 nm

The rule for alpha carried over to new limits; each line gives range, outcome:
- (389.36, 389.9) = 8.9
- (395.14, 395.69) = 9.25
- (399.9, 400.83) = 10.1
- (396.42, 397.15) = 3.8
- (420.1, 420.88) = 10.1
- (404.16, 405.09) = 9.88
